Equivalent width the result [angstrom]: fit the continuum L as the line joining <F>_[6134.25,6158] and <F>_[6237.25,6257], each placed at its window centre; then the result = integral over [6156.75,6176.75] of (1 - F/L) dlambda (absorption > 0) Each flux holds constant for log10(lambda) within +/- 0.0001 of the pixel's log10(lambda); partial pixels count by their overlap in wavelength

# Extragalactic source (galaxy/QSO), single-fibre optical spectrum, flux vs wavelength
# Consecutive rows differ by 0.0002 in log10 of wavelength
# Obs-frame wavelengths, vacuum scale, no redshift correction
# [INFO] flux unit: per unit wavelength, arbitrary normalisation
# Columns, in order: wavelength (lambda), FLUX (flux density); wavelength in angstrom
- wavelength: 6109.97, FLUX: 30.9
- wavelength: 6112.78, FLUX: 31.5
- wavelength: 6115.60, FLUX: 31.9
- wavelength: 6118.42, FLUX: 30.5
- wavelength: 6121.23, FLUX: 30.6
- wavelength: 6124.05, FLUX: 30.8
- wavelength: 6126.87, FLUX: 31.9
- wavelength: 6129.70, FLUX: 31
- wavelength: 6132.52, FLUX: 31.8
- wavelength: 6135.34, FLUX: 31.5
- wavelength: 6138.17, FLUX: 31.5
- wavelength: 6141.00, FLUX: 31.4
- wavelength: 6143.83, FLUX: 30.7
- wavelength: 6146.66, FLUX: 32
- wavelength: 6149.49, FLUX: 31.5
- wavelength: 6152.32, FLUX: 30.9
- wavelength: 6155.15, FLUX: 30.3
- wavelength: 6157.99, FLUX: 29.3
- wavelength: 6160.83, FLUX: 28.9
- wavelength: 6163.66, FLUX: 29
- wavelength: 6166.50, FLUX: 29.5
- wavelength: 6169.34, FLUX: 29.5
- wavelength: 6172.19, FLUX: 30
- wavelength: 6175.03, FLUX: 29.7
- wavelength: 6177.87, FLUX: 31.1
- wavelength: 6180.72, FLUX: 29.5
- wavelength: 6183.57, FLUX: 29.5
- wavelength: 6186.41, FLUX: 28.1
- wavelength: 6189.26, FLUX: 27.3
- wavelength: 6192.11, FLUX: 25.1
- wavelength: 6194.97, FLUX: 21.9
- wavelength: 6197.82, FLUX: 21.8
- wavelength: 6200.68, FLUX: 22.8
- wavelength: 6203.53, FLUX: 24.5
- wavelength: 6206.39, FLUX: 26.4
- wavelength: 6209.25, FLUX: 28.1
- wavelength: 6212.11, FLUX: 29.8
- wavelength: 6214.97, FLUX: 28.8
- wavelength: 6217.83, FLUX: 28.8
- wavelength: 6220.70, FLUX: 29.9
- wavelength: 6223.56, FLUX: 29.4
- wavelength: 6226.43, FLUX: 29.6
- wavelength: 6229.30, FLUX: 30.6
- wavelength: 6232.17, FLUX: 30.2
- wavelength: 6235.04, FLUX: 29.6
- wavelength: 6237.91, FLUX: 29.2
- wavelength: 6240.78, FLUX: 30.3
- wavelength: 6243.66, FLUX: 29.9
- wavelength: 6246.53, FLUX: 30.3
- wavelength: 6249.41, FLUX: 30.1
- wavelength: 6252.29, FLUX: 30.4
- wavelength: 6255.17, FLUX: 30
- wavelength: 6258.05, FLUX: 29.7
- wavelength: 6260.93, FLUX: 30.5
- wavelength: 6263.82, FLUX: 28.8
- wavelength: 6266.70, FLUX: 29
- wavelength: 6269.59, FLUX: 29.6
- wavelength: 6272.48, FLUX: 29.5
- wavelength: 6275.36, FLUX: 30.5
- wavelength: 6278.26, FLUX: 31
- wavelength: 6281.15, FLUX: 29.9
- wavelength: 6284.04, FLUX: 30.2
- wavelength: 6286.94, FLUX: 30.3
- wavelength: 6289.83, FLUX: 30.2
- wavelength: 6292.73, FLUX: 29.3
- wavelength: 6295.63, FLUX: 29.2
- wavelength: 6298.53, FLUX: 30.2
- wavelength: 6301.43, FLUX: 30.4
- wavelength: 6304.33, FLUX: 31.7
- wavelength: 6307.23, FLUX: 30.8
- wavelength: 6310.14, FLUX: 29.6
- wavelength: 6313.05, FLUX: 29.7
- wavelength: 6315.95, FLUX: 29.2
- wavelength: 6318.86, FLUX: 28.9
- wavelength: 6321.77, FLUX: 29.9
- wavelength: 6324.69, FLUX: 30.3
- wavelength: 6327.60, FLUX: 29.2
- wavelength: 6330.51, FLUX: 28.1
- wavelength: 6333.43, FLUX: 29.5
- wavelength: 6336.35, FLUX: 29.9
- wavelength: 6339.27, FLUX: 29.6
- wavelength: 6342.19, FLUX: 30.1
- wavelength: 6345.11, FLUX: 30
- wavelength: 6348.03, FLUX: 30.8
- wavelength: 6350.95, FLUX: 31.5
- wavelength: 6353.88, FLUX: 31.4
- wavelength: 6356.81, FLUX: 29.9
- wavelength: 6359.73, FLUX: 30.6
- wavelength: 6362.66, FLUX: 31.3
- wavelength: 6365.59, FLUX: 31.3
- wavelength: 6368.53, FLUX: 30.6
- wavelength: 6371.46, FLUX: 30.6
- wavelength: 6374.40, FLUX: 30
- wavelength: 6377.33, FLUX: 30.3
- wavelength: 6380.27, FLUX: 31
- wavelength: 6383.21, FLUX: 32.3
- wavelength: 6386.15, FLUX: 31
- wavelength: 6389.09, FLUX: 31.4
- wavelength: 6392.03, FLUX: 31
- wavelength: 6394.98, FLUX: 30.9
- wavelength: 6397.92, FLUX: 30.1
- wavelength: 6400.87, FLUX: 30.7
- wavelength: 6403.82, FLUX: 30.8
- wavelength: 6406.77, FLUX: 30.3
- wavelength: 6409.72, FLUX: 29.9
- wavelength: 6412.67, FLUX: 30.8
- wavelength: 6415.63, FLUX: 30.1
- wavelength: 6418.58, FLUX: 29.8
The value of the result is 0.9 angstrom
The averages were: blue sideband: 31.1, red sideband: 30.1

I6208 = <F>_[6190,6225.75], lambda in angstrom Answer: 26.5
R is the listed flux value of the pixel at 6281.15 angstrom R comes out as 29.9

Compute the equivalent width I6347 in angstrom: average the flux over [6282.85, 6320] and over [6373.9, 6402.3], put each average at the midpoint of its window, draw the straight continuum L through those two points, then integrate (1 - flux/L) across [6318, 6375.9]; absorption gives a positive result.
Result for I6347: 0.5 angstrom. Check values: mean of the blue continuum 30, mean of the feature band 30.2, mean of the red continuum 30.9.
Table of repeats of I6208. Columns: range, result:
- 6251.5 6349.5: 29.9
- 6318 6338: 29.4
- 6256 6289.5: 29.9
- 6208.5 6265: 29.7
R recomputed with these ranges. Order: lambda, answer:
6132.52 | 31.8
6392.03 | 31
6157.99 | 29.3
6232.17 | 30.2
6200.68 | 22.8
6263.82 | 28.8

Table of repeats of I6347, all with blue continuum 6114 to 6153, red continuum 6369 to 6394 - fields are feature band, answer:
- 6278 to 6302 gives 0.8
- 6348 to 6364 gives 0.0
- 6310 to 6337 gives 1.4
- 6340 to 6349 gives 0.2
